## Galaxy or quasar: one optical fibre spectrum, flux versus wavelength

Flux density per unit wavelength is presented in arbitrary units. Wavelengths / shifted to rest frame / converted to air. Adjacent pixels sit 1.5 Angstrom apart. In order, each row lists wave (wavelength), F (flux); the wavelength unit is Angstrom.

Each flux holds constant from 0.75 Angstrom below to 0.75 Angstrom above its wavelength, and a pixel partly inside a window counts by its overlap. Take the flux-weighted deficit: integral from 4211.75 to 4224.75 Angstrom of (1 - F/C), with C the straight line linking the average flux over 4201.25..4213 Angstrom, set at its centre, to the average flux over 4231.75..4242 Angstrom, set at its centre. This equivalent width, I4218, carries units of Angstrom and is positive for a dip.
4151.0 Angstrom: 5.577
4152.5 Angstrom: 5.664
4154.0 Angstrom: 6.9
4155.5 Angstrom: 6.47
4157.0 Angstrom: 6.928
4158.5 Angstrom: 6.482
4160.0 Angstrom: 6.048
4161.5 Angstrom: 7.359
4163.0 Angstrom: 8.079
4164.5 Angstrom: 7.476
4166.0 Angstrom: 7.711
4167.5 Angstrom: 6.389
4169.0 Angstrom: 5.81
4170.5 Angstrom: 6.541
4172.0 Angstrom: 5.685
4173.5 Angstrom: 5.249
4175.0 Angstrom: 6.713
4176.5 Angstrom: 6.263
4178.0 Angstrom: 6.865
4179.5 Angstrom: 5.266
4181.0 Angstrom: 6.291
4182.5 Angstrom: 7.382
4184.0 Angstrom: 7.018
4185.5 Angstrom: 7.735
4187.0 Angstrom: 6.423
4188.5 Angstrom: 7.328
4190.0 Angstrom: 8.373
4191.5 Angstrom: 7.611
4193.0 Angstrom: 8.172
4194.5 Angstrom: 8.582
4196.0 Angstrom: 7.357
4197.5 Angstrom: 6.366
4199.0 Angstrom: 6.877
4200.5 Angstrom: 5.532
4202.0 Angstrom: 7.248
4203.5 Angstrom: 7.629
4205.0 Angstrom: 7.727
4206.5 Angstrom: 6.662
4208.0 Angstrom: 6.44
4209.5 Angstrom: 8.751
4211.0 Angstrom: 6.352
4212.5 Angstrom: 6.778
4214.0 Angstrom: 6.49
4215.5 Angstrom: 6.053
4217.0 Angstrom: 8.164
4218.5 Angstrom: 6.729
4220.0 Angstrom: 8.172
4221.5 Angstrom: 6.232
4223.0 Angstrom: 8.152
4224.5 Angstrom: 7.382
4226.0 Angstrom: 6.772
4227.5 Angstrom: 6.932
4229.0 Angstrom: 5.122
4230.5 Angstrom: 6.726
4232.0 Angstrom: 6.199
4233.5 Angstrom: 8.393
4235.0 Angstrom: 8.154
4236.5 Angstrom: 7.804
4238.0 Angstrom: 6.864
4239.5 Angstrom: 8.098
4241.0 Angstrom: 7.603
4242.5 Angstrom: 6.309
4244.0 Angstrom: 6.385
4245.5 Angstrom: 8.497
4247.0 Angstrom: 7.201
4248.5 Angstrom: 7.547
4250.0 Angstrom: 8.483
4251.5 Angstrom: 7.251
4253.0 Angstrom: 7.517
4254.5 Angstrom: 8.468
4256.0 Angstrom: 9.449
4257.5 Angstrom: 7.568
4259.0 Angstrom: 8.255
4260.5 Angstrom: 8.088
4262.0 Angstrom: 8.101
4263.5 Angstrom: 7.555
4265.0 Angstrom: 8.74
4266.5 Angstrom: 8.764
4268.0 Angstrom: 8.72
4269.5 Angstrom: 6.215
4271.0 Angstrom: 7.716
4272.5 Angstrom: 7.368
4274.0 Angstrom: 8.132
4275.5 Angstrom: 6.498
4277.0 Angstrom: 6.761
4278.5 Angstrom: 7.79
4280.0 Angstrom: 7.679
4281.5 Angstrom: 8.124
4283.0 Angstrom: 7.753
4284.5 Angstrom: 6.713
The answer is 0.44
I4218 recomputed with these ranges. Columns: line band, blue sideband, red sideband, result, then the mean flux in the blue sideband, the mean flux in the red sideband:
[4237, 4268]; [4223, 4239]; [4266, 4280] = -2.24 Angstrom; 7.1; 7.54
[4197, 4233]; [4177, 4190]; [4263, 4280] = 1.22 Angstrom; 6.87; 7.66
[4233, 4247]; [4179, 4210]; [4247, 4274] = 0.35 Angstrom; 7.18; 7.97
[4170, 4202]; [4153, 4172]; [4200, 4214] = 0.26 Angstrom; 6.79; 7.01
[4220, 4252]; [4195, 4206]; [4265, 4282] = 0.23 Angstrom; 6.99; 7.66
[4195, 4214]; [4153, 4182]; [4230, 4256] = 0.19 Angstrom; 6.55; 7.56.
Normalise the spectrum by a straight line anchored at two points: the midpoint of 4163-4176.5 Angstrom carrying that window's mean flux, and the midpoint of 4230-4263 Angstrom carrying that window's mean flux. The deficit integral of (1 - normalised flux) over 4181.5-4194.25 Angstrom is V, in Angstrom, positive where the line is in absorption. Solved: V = -1.3 Angstrom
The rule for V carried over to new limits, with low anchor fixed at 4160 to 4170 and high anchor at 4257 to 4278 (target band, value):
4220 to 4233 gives 1.1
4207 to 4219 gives 0.7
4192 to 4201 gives 0.1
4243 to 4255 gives 0.0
